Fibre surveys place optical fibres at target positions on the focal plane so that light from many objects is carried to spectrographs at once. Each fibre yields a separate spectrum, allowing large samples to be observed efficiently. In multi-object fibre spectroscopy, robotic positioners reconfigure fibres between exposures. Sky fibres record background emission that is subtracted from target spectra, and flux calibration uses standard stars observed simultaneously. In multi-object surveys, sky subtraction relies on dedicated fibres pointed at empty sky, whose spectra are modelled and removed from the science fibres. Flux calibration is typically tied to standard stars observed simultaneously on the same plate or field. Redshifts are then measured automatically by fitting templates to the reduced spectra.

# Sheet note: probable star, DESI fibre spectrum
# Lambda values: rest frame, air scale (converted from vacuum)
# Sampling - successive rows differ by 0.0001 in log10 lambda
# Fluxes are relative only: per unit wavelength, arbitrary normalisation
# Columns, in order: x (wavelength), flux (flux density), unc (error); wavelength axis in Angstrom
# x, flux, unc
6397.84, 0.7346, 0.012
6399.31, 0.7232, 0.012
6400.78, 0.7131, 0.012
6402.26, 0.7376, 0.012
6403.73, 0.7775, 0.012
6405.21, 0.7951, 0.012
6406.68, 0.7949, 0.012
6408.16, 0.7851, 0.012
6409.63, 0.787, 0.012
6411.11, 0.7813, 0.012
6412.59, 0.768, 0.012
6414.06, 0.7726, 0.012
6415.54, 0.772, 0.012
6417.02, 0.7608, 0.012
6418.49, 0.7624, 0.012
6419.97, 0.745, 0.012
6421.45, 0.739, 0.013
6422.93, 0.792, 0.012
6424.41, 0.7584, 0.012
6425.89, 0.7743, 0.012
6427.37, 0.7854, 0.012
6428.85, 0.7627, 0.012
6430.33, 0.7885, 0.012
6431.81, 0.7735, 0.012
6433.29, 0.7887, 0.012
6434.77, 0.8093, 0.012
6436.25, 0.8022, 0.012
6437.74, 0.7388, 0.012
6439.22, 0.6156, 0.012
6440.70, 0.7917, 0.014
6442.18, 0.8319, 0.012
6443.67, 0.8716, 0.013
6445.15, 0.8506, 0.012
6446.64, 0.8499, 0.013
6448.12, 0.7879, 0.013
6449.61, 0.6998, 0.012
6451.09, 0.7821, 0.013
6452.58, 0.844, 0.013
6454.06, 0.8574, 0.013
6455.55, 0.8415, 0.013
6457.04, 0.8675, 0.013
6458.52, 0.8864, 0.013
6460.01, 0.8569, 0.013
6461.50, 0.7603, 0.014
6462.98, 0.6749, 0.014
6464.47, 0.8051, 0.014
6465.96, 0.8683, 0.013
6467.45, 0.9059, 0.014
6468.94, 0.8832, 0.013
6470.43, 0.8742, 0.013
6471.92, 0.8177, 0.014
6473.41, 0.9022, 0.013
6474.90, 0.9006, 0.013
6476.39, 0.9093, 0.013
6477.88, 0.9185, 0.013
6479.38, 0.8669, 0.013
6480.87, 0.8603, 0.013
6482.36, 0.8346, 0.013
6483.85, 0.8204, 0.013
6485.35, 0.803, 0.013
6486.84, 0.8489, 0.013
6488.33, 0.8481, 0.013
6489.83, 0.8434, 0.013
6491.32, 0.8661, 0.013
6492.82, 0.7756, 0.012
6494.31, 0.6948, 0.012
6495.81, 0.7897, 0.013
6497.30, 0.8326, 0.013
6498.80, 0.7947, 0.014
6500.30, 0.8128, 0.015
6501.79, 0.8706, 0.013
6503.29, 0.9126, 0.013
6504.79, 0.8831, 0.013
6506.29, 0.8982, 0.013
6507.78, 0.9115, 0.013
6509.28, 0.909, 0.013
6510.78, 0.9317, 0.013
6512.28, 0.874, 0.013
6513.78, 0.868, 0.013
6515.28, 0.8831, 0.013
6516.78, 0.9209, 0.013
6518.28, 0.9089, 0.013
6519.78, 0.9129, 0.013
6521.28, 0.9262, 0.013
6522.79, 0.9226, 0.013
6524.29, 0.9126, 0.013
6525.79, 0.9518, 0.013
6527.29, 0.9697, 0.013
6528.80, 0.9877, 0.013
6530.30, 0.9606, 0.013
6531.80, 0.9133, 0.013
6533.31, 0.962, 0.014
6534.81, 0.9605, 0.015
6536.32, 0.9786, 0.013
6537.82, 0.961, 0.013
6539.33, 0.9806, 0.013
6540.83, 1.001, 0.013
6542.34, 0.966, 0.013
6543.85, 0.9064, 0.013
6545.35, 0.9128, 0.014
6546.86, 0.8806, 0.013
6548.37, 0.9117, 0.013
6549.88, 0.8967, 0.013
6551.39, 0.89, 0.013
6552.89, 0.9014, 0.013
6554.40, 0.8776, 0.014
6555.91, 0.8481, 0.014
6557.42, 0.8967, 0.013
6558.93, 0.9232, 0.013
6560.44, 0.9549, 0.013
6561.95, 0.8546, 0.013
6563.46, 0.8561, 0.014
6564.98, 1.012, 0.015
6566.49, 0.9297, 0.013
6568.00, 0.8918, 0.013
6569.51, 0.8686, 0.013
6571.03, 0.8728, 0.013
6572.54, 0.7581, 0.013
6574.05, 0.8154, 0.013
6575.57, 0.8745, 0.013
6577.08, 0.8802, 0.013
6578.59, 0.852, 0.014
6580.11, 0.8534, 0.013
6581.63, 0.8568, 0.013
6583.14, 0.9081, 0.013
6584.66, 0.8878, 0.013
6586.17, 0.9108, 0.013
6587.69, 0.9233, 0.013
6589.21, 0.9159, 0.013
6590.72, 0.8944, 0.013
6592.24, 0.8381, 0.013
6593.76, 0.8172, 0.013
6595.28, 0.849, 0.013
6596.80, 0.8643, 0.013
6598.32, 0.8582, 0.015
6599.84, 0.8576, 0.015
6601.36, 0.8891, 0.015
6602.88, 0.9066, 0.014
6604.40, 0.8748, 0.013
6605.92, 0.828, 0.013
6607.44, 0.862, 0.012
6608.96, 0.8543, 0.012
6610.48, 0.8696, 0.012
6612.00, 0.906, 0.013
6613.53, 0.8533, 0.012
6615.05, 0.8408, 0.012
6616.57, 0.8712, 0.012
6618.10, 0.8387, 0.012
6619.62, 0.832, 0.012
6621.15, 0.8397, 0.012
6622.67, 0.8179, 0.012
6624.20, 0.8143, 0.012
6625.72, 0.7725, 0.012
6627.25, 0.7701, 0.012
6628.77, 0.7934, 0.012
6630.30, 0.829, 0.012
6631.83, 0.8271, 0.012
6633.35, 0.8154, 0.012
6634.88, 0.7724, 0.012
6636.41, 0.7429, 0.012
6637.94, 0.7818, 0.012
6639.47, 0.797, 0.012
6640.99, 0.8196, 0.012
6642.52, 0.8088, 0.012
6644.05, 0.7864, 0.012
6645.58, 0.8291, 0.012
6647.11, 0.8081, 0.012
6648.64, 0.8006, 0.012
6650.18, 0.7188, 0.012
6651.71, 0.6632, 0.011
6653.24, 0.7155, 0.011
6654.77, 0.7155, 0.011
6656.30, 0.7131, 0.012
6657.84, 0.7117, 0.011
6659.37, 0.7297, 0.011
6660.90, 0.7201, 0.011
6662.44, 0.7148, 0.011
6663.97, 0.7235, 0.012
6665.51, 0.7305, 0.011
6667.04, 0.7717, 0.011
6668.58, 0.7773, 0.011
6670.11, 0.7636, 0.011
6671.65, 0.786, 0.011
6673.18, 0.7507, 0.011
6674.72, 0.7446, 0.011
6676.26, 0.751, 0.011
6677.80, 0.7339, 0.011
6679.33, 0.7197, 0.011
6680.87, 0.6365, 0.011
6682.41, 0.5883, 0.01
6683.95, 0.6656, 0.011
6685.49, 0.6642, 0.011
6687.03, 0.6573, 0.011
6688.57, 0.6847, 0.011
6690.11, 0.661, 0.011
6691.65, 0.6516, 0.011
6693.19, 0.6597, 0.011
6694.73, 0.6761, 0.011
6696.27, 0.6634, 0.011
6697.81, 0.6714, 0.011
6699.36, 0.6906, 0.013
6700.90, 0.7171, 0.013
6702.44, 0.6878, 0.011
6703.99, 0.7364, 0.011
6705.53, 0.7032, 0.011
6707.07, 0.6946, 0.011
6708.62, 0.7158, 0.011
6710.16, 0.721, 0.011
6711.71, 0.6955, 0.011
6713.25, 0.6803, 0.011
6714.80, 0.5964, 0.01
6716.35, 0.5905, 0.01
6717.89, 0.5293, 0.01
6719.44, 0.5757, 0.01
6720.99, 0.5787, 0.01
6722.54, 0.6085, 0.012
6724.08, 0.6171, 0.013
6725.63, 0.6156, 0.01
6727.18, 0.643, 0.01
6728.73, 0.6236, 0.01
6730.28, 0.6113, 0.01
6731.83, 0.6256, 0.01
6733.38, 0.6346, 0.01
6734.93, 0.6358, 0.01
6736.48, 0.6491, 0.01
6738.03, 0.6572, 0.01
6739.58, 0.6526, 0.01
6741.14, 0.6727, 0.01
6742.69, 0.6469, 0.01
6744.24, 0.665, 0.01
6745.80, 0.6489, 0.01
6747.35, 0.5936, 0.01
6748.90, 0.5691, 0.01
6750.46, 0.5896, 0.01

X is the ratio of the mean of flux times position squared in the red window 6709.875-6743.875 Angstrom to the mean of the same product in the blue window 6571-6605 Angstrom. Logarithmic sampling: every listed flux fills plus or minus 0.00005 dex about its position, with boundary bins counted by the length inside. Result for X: 0.8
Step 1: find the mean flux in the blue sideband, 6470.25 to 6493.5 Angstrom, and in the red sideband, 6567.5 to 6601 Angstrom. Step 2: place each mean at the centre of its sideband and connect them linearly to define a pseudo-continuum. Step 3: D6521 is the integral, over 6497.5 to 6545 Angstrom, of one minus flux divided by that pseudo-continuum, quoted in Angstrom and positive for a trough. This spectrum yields -3.4 Angstrom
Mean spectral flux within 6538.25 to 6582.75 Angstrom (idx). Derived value 0.894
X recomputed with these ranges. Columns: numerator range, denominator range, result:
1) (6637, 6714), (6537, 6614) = 0.84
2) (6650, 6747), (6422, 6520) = 0.87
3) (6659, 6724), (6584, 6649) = 0.84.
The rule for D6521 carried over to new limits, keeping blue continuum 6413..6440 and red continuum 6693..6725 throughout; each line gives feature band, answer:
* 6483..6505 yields -2.6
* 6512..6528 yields -4.1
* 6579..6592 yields -3.4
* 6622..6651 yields -4.7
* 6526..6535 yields -2.9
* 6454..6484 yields -4.3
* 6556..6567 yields -3.1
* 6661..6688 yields -1.8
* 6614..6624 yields -2.1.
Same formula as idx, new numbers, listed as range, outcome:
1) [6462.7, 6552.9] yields 0.888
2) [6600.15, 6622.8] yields 0.86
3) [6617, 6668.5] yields 0.774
